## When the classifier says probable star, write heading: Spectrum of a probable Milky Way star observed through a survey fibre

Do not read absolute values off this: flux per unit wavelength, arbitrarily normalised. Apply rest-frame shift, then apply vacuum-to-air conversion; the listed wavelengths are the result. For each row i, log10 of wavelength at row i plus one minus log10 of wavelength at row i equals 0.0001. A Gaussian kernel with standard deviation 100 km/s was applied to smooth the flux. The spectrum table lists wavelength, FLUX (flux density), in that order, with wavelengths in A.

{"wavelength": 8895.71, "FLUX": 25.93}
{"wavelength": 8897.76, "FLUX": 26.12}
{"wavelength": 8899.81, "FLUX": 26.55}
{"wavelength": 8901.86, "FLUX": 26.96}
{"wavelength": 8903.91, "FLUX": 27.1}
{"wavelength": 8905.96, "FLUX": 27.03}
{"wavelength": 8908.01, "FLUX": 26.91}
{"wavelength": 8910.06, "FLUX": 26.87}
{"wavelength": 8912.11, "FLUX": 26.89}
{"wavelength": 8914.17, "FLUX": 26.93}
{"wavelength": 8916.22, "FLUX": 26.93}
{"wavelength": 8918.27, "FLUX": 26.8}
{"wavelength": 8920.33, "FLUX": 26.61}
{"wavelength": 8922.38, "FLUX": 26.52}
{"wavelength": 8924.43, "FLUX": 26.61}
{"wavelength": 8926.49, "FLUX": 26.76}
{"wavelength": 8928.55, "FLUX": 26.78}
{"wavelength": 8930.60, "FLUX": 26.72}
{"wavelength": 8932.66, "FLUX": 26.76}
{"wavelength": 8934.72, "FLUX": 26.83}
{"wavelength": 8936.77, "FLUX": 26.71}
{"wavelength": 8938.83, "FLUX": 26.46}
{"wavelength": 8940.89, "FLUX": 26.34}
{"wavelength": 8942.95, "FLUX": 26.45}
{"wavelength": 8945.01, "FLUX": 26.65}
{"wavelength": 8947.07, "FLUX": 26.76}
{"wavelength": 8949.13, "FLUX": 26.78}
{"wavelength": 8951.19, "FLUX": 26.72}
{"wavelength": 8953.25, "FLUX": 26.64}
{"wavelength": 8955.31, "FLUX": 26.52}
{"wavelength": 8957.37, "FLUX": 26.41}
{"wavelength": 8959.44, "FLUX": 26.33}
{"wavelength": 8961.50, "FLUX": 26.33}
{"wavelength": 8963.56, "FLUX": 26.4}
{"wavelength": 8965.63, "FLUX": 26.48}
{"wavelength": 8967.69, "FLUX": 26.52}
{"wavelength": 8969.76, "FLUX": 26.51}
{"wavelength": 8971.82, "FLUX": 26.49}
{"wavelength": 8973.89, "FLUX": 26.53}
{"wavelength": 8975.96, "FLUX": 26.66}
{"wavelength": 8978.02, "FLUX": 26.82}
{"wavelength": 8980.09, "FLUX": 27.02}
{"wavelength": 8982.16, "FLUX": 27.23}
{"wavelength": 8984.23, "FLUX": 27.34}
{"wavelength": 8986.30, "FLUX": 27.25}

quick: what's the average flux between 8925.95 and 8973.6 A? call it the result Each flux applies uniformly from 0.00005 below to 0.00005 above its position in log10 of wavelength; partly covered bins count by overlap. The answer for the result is 26.6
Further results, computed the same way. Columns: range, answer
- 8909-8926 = 26.8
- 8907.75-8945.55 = 26.7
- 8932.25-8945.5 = 26.6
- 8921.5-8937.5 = 26.7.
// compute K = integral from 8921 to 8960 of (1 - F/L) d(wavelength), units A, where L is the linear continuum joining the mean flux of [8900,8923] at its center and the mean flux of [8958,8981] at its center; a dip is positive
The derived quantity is 0.12 A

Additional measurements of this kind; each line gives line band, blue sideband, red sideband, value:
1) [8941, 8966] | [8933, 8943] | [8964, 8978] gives 0.03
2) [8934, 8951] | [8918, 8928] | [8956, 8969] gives -0.06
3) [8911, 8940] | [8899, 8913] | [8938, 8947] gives -0.05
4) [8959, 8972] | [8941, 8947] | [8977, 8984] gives 0.19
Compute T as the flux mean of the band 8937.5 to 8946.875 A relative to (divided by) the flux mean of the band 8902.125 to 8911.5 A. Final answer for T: 0.98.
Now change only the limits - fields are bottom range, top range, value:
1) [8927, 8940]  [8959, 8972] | 0.99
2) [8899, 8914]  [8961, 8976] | 0.98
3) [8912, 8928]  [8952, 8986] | 1.00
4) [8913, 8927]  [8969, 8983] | 1.00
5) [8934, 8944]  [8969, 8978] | 1.00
